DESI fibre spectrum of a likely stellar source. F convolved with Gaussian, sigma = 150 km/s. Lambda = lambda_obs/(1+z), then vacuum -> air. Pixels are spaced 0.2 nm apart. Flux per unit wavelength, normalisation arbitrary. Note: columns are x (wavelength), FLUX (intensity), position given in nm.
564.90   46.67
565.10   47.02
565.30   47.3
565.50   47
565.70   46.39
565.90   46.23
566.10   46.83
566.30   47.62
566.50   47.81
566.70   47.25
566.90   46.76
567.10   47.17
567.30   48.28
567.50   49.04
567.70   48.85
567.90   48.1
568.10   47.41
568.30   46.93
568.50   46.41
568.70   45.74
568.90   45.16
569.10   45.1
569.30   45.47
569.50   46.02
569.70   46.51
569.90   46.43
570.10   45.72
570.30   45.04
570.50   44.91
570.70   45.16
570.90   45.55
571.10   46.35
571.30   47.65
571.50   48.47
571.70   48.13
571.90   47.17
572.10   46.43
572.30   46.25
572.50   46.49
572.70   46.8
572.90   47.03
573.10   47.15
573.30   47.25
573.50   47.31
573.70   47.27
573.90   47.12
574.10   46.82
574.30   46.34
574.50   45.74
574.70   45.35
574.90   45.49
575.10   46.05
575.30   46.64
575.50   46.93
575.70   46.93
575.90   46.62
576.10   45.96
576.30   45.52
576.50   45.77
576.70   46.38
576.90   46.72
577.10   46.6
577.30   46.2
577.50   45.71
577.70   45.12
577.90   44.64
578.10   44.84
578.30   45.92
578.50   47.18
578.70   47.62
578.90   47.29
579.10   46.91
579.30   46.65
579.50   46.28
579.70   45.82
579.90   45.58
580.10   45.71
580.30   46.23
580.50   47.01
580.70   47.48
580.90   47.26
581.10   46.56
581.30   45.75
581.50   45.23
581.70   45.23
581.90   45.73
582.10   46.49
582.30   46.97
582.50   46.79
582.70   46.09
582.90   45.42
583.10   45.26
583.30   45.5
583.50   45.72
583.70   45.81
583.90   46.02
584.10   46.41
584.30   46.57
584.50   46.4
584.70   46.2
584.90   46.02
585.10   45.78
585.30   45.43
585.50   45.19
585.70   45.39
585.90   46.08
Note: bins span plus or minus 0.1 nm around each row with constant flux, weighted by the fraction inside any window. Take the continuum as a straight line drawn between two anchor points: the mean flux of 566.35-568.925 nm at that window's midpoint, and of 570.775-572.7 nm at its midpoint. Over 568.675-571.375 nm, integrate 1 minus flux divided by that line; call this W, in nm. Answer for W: 0.08 nm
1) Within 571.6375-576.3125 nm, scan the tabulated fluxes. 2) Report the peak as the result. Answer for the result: 48.13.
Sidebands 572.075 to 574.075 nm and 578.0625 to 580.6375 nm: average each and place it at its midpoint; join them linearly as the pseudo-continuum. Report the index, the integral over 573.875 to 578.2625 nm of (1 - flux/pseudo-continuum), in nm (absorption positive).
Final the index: 0.06 nm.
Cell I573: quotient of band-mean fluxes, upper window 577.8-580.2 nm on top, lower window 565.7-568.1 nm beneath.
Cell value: 0.97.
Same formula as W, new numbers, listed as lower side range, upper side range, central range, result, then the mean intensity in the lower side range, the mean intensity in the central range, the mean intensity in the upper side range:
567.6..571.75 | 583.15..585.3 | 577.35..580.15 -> 0.00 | 46.4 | 46.1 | 46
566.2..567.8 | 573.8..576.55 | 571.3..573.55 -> -0.02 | 47.8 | 47.2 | 46.2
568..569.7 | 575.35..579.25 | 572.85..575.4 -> -0.02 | 46.1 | 46.6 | 46.3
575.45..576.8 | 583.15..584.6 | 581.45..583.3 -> 0.01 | 46.3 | 45.9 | 46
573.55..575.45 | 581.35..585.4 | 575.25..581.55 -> -0.02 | 46.4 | 46.3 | 46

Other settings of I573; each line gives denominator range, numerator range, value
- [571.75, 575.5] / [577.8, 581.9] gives 0.99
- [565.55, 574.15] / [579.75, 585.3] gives 0.99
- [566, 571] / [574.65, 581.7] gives 0.99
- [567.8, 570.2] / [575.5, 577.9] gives 1.00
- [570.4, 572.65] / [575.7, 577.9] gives 0.99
